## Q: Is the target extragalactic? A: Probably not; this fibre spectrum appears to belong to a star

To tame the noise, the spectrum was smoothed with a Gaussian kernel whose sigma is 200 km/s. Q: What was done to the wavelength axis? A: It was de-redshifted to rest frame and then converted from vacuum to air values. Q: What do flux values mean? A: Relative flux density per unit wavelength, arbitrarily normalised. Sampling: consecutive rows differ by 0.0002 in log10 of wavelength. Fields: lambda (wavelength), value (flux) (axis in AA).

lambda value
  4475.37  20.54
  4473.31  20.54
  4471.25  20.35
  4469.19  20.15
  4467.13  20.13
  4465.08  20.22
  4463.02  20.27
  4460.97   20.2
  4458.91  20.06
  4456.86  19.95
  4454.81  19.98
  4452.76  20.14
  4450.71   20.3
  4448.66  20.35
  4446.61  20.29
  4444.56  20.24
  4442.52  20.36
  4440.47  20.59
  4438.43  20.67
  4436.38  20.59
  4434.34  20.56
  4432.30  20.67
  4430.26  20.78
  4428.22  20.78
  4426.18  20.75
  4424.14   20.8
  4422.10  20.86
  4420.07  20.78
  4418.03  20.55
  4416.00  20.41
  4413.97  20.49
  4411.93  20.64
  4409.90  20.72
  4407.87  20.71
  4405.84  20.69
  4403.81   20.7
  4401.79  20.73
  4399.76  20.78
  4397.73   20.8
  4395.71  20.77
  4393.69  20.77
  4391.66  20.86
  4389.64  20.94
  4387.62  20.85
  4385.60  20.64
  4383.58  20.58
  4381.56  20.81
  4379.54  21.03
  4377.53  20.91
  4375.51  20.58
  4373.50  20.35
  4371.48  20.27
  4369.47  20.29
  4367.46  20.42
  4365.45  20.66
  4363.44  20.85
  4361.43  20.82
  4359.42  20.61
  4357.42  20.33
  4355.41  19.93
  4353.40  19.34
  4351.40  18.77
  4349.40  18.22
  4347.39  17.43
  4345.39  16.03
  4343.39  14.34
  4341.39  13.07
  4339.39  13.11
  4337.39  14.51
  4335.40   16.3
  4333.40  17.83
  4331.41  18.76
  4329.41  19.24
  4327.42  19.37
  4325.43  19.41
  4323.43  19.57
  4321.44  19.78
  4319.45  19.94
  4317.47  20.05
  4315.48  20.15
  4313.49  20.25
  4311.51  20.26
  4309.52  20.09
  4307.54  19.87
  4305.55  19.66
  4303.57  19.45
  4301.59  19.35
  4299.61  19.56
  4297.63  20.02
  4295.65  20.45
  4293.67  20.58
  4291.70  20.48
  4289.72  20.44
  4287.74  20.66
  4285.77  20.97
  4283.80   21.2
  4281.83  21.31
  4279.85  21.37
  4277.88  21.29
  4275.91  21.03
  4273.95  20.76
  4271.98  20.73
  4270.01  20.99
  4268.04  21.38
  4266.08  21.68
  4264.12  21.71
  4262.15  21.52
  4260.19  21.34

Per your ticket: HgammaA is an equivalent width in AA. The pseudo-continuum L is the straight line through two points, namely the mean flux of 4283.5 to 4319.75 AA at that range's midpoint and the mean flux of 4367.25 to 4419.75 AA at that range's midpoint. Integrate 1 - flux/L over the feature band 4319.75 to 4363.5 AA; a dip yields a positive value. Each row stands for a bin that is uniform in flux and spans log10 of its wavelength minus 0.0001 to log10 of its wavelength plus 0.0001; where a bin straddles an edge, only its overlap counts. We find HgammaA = 5.0 AA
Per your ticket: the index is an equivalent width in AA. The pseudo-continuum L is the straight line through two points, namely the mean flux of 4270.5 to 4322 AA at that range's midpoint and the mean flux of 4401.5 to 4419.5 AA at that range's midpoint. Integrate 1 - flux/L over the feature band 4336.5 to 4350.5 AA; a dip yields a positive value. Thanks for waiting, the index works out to 3.6 AA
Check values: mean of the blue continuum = 20.4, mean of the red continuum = 20.6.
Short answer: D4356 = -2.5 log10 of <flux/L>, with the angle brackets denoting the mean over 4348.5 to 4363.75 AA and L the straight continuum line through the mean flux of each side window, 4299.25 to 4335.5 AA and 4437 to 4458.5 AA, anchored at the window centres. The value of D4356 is -0.006 mag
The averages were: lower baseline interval 19.5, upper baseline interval 20.3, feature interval 19.8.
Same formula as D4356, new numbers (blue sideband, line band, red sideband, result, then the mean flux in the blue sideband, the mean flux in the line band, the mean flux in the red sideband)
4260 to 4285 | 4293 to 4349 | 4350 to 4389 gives 0.130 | 21.3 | 18.5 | 20.4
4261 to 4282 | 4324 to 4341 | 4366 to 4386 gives 0.209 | 21.2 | 17.2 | 20.6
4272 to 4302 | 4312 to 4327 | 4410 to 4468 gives 0.040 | 20.7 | 19.9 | 20.4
